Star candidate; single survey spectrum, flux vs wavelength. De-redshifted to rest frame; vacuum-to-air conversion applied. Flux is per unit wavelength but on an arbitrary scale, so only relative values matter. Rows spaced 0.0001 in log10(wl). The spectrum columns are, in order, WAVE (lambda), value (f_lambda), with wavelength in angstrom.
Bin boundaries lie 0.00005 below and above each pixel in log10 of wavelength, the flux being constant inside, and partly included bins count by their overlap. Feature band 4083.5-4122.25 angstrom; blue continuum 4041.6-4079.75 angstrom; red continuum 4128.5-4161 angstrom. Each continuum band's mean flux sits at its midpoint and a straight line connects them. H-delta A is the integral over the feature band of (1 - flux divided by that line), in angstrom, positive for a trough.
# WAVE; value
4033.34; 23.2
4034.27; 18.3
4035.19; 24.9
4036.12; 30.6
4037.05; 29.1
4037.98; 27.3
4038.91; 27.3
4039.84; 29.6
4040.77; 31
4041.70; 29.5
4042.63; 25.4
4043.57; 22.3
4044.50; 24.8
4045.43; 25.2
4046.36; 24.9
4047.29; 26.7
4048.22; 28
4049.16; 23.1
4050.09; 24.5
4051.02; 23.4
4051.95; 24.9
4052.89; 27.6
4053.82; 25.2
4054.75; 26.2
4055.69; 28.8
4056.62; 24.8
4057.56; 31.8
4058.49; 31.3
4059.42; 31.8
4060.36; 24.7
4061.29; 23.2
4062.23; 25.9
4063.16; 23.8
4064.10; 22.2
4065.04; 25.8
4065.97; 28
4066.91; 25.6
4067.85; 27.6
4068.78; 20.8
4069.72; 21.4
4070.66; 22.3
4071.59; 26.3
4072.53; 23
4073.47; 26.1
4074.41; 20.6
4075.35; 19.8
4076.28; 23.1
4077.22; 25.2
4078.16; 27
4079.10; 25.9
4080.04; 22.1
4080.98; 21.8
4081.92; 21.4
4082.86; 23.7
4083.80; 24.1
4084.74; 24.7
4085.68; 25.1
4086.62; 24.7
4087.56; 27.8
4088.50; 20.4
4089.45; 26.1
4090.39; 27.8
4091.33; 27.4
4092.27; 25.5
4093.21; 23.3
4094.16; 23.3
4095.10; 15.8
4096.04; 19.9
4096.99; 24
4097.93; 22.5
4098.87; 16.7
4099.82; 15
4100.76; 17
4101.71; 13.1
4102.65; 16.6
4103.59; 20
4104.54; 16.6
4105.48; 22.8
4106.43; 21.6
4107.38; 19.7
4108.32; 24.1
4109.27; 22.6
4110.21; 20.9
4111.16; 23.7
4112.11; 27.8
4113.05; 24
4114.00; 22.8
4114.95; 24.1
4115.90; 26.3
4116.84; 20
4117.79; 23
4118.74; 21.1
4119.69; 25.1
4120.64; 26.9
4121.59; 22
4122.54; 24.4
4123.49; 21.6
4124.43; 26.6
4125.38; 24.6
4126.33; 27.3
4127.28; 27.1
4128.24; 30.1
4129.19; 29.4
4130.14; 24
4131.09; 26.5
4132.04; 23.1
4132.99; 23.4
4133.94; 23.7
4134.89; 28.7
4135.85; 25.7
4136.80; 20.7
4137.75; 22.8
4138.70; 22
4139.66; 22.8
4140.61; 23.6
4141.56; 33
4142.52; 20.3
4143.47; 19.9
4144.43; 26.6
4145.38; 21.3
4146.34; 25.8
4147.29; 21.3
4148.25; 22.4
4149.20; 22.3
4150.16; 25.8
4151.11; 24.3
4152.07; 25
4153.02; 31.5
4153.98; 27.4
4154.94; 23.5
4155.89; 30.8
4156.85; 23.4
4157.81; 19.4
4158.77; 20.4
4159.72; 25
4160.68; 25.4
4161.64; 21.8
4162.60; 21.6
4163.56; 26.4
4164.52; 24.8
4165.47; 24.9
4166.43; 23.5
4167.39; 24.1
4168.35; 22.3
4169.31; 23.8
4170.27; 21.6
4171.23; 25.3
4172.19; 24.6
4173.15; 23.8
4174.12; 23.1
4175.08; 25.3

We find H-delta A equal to 3.9 angstrom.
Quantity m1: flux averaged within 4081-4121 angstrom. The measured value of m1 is 22.3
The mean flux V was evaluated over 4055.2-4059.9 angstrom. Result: 29.7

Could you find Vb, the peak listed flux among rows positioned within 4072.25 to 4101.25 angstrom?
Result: 27.8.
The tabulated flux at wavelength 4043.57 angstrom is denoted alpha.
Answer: 22.3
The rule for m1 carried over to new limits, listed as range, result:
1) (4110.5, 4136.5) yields 24.9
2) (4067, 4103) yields 22.7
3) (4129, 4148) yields 24.1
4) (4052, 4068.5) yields 26.6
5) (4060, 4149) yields 23.4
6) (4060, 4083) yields 23.9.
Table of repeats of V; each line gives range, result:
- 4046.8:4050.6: 25.6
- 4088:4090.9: 24.8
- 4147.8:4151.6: 23.7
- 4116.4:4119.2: 21.4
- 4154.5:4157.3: 26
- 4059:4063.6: 25.8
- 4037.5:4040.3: 28.1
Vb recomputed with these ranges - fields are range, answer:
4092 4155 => 33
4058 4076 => 31.8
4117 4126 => 26.9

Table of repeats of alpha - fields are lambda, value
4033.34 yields 23.2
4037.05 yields 29.1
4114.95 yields 24.1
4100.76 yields 17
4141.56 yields 33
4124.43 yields 26.6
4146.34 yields 25.8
